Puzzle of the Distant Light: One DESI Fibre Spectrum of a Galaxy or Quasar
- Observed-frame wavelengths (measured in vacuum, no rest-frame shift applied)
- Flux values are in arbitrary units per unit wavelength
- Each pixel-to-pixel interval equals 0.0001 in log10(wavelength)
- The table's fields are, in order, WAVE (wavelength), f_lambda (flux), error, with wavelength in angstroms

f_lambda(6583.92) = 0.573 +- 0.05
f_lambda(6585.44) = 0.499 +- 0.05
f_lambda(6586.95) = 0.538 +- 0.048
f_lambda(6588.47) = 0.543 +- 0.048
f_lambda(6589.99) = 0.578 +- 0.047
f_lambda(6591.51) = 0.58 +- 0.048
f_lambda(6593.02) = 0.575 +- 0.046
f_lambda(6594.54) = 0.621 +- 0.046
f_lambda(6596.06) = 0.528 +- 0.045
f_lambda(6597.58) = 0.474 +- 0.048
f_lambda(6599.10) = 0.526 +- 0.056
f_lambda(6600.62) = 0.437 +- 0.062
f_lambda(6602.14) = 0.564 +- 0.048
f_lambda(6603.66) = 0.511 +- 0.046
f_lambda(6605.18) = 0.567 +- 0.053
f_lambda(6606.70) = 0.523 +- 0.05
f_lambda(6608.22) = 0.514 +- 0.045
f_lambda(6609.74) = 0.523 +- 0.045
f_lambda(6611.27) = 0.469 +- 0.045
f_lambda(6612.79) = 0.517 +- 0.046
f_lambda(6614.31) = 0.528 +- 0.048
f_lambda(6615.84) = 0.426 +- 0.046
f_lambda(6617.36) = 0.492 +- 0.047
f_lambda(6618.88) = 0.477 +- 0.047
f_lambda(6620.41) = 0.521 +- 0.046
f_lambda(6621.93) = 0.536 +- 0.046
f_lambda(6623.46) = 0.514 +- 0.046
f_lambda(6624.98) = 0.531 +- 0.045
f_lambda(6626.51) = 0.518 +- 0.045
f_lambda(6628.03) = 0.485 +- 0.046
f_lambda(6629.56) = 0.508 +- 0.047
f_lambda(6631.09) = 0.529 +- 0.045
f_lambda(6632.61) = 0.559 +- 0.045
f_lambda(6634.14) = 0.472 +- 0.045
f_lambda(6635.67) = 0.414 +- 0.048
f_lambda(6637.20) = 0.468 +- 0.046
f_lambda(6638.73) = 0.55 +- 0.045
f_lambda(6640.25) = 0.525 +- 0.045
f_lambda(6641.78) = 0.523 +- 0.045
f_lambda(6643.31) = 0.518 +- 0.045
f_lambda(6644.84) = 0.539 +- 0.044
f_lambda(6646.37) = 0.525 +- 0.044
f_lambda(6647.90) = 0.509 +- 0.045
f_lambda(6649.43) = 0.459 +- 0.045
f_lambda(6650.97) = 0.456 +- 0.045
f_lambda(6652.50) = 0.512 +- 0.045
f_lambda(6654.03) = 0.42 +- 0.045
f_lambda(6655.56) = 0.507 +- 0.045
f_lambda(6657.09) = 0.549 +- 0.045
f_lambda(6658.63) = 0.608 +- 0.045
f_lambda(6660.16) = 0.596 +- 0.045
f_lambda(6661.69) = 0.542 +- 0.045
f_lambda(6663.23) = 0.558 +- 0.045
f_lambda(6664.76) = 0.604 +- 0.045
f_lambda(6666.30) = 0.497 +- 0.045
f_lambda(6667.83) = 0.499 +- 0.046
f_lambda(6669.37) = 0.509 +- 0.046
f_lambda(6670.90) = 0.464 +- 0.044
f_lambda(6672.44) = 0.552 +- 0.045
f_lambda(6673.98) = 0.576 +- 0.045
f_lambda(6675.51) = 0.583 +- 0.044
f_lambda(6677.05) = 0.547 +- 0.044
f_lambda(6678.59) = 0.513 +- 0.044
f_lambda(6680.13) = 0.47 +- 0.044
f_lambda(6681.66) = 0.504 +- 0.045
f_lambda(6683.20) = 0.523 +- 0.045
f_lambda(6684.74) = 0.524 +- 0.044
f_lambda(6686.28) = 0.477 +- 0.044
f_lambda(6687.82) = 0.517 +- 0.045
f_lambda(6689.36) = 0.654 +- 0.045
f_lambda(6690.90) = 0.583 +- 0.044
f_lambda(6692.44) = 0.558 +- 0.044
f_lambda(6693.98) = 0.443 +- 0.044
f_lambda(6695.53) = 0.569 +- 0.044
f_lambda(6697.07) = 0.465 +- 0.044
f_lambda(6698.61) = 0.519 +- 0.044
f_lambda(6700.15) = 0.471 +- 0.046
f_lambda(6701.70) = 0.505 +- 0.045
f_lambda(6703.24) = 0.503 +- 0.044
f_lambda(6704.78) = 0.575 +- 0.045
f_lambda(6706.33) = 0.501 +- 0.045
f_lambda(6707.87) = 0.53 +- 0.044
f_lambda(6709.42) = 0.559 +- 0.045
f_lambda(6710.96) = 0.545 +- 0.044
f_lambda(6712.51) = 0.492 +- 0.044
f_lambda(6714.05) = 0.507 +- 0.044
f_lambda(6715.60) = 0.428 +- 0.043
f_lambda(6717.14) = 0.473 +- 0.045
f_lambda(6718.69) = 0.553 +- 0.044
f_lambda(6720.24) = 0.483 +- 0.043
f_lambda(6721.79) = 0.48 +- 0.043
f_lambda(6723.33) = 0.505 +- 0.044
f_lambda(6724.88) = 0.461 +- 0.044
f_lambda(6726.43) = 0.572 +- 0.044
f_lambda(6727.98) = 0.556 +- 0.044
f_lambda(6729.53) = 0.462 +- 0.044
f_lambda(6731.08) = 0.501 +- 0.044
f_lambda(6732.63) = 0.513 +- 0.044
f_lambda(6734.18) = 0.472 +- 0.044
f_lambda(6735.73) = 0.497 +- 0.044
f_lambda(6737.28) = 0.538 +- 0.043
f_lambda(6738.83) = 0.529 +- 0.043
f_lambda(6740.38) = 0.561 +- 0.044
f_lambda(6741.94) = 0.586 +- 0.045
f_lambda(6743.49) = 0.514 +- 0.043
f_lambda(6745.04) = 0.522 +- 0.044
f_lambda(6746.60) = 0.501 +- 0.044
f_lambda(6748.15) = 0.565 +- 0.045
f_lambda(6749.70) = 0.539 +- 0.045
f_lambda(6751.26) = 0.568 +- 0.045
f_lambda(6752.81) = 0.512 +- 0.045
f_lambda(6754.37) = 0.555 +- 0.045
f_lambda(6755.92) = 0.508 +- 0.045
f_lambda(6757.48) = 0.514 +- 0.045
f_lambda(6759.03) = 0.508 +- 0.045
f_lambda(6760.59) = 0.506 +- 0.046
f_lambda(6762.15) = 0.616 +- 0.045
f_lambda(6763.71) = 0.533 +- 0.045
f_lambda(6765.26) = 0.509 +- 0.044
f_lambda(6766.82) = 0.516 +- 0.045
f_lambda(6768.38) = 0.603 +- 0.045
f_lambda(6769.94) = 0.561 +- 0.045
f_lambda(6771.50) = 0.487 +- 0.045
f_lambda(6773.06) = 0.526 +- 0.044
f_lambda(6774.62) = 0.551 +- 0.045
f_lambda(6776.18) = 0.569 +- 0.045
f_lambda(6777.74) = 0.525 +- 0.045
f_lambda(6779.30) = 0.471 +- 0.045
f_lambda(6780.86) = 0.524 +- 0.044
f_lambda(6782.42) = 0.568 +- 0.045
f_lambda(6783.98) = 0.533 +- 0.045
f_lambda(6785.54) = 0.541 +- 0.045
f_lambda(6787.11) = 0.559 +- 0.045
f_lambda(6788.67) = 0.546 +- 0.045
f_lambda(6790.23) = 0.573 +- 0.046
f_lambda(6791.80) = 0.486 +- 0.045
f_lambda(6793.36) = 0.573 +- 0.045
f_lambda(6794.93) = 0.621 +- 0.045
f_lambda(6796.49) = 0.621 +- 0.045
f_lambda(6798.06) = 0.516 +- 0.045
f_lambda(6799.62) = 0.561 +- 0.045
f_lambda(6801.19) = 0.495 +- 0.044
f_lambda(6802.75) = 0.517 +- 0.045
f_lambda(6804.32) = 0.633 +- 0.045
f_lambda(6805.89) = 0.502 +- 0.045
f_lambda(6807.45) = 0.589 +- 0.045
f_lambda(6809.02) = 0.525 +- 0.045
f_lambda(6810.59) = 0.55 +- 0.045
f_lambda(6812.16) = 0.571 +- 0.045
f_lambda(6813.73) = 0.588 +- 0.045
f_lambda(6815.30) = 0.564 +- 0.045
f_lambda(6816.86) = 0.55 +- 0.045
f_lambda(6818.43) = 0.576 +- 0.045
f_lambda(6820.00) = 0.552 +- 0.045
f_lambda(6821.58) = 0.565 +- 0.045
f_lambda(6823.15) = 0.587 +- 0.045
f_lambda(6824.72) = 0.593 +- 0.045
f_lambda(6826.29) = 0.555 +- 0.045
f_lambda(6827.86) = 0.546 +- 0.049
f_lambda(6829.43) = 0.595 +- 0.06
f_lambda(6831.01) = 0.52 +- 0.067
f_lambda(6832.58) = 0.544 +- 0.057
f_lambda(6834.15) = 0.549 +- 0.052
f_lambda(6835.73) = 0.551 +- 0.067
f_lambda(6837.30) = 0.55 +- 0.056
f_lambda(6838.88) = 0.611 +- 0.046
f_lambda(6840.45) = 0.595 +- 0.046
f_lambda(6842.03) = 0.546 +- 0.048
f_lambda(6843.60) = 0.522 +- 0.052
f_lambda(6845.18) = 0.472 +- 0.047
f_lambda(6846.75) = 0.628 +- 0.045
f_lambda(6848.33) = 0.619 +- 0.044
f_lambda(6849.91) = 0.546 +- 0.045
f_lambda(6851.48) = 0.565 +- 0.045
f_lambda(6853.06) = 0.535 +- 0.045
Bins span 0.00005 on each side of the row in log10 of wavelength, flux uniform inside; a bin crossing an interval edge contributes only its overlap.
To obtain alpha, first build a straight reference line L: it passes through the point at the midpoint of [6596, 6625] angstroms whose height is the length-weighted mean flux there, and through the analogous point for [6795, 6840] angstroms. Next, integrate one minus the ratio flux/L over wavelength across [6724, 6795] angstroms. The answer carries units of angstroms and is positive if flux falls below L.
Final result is 1.7 angstroms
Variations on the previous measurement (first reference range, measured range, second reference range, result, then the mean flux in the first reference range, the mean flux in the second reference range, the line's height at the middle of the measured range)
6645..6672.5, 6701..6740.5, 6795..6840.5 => 1.87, 0.52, 0.562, 0.536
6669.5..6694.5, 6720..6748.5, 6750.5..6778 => 0.98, 0.531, 0.537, 0.535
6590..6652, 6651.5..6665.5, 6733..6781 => -0.64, 0.514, 0.532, 0.519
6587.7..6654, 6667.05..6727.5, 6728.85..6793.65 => 0.65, 0.514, 0.532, 0.524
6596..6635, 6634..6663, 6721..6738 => -0.23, 0.509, 0.505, 0.508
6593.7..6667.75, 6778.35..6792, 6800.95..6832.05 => 0.42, 0.516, 0.56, 0.552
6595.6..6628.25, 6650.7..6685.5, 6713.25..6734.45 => -1.68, 0.508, 0.498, 0.503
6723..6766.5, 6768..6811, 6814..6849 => -0.12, 0.526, 0.563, 0.545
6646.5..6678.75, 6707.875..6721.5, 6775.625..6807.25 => 0.75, 0.527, 0.547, 0.535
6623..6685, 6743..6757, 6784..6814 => 0.29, 0.519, 0.555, 0.543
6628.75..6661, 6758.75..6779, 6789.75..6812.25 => 0.28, 0.512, 0.555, 0.546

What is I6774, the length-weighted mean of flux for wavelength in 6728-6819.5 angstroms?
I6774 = 0.54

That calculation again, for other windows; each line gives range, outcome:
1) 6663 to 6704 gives 0.525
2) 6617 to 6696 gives 0.521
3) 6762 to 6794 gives 0.54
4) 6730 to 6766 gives 0.529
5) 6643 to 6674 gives 0.523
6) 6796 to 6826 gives 0.56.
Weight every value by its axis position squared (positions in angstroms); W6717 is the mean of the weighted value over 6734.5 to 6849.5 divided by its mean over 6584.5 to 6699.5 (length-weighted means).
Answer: 1.1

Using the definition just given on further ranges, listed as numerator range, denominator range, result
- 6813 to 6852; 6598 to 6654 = 1.19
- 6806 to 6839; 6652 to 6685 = 1.11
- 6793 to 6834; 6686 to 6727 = 1.12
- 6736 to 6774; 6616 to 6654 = 1.10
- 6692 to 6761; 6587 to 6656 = 1.04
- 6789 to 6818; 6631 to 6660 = 1.15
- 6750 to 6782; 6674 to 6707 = 1.04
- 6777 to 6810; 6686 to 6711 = 1.06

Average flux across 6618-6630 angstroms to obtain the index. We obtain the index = 0.511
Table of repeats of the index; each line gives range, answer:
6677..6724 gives 0.515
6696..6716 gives 0.51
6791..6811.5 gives 0.553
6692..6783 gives 0.522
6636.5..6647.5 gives 0.521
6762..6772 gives 0.544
